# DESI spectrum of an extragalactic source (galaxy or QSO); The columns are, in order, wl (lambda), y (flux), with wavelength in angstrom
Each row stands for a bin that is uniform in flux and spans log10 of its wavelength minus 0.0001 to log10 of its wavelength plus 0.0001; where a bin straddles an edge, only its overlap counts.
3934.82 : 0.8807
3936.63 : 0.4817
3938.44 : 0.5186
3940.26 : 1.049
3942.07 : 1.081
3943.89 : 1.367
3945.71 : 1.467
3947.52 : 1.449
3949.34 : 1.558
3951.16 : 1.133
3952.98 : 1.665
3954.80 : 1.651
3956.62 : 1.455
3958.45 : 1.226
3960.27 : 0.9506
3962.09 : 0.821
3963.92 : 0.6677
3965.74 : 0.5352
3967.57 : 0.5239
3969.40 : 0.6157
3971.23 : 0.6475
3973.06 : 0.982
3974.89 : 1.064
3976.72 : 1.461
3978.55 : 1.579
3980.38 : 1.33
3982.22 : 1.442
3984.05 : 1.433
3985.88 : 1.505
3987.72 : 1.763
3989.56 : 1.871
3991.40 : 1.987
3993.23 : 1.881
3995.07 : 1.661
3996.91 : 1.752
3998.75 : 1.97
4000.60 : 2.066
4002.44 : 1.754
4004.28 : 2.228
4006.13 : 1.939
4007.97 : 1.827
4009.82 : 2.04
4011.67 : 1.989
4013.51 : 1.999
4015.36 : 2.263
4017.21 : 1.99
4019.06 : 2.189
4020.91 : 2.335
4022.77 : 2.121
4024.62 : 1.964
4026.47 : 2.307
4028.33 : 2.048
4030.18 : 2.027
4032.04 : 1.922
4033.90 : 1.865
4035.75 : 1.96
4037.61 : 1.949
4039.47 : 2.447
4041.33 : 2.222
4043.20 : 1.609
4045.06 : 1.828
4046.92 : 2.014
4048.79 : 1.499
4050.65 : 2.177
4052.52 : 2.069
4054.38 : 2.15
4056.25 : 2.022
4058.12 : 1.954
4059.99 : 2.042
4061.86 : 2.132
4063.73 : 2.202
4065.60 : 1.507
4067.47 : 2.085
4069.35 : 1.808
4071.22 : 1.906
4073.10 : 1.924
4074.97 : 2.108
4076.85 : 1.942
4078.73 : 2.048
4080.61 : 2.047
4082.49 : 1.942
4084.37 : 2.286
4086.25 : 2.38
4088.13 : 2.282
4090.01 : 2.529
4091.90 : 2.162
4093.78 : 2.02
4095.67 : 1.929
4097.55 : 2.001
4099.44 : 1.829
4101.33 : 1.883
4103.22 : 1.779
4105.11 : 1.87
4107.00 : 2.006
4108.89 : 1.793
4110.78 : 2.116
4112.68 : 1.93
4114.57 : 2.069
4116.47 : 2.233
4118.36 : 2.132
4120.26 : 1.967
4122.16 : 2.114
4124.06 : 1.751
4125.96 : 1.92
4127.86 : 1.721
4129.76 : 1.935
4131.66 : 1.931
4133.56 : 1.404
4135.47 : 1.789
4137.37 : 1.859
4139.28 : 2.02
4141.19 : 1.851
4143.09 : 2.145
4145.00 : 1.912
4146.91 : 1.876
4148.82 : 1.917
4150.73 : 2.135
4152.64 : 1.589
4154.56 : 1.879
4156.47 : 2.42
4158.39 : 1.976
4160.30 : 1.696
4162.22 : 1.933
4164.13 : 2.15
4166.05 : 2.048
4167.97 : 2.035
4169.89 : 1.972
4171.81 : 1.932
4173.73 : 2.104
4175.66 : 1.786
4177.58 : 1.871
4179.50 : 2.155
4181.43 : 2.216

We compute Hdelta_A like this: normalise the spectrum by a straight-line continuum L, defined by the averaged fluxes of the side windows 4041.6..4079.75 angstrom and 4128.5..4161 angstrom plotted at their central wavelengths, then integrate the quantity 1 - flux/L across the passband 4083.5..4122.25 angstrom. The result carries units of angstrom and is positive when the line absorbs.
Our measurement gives -2.6 angstrom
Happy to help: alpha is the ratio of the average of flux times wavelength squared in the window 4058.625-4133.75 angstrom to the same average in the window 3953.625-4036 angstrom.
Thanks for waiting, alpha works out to 1.28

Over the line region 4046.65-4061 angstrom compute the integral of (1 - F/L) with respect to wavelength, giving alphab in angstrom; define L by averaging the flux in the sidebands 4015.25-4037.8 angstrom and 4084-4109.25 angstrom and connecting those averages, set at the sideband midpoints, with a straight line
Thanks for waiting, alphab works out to 0.5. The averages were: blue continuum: 2.07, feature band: 1.99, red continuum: 2.05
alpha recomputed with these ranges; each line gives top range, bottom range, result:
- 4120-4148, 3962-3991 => 1.74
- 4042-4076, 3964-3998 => 1.53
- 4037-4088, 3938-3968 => 1.86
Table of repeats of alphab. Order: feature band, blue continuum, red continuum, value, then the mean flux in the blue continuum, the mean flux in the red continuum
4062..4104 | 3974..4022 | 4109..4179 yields -3.0 angstrom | 1.82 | 1.95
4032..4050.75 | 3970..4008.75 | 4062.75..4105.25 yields -1.1 angstrom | 1.62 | 2.02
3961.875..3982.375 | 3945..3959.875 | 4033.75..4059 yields 7.9 angstrom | 1.43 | 1.99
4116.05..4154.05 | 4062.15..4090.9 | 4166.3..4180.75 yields 2.1 angstrom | 2.07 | 1.99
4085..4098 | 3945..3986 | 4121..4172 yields -3.9 angstrom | 1.17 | 1.92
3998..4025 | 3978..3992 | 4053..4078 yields -4.9 angstrom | 1.61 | 1.99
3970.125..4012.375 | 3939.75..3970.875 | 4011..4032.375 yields 0.4 angstrom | 1.12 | 2.1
